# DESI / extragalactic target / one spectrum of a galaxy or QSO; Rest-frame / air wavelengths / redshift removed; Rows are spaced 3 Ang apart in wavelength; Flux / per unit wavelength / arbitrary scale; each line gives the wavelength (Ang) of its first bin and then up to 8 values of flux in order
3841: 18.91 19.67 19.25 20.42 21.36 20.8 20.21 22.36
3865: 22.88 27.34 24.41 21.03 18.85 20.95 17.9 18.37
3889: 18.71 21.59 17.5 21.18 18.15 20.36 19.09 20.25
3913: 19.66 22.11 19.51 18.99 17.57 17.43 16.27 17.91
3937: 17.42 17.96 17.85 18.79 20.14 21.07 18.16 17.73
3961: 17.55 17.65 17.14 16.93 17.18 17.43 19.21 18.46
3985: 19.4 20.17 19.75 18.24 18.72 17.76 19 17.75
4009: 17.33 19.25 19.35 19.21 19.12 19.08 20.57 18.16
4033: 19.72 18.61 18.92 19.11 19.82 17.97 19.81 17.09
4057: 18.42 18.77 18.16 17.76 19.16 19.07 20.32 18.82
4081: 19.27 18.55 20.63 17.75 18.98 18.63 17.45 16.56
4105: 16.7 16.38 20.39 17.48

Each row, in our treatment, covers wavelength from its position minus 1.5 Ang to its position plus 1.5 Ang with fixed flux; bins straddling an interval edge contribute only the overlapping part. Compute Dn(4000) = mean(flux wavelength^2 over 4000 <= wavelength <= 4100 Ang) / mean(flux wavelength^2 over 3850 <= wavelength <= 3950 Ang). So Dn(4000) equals 1.02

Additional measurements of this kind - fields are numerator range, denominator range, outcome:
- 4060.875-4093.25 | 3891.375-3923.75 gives 1.04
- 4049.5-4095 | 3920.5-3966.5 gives 1.11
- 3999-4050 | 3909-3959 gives 1.05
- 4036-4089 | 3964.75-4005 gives 1.07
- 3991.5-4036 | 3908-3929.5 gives 1.02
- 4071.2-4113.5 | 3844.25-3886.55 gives 0.98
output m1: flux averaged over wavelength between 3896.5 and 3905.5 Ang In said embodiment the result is 19.9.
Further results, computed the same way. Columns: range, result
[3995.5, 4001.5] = 18.2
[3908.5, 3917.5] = 20.7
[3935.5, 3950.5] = 18.4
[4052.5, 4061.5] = 18.1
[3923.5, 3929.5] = 17.5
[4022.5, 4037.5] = 19.2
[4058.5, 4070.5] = 18.5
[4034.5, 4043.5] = 18.9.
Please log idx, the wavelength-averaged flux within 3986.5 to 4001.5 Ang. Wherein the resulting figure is 18.9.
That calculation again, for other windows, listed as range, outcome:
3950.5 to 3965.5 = 18.4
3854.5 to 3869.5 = 22.7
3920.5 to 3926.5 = 18.3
